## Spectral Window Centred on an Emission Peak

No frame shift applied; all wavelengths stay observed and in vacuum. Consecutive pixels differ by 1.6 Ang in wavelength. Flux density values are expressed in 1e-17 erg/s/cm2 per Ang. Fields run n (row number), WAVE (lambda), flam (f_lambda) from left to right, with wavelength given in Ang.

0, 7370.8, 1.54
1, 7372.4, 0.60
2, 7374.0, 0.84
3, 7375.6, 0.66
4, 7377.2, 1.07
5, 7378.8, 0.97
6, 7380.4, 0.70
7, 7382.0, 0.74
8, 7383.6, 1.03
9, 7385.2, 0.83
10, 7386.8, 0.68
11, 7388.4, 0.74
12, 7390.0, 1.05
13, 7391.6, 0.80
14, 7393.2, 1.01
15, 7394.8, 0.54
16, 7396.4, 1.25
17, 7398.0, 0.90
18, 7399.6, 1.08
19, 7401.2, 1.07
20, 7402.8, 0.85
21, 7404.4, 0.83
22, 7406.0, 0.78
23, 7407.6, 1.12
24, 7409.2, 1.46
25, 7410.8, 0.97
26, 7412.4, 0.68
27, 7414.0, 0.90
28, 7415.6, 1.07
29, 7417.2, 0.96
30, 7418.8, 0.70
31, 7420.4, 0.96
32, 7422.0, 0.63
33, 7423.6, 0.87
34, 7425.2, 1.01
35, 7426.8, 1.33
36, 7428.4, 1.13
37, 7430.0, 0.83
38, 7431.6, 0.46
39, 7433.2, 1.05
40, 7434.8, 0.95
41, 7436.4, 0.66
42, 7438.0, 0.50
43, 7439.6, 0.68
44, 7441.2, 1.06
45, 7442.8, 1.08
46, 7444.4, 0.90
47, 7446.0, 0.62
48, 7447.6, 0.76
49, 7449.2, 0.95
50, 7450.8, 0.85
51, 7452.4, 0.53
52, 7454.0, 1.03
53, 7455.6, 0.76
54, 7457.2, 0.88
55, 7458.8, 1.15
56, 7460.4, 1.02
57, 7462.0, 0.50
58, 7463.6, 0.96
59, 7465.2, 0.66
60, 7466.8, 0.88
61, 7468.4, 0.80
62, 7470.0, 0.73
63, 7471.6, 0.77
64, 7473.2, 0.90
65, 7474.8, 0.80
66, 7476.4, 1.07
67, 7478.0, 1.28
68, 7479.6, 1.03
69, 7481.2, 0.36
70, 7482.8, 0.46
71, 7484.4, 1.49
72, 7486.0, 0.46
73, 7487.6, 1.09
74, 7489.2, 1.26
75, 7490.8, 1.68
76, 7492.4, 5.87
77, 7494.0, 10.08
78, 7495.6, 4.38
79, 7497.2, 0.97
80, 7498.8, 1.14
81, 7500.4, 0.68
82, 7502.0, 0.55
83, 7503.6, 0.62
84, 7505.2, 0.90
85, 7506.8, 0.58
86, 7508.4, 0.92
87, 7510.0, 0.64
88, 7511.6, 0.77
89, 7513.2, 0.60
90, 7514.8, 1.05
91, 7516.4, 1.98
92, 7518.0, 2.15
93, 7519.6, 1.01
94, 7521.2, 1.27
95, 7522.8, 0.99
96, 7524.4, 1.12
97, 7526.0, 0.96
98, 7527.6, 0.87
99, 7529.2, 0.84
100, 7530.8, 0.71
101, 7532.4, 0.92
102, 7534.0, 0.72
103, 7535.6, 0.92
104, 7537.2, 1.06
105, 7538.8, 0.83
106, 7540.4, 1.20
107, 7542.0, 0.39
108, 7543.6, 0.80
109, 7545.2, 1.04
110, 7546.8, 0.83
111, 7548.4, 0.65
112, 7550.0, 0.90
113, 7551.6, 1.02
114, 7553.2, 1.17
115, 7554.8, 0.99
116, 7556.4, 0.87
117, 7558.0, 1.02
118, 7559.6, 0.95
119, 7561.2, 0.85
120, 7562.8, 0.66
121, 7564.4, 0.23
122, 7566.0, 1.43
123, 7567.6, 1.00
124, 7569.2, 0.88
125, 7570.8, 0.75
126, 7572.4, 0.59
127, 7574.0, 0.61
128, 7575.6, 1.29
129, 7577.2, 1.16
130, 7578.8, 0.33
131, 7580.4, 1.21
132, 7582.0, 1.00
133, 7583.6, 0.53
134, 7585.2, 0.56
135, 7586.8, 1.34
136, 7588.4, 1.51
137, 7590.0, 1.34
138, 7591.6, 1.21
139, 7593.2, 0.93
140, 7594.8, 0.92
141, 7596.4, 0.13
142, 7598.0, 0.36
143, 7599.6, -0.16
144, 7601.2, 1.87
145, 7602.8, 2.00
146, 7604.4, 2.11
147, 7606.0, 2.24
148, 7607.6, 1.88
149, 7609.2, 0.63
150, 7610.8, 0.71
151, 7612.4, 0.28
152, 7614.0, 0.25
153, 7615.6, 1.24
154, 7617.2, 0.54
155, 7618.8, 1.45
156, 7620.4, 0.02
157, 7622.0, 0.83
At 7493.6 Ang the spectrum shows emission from H-alpha 6563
